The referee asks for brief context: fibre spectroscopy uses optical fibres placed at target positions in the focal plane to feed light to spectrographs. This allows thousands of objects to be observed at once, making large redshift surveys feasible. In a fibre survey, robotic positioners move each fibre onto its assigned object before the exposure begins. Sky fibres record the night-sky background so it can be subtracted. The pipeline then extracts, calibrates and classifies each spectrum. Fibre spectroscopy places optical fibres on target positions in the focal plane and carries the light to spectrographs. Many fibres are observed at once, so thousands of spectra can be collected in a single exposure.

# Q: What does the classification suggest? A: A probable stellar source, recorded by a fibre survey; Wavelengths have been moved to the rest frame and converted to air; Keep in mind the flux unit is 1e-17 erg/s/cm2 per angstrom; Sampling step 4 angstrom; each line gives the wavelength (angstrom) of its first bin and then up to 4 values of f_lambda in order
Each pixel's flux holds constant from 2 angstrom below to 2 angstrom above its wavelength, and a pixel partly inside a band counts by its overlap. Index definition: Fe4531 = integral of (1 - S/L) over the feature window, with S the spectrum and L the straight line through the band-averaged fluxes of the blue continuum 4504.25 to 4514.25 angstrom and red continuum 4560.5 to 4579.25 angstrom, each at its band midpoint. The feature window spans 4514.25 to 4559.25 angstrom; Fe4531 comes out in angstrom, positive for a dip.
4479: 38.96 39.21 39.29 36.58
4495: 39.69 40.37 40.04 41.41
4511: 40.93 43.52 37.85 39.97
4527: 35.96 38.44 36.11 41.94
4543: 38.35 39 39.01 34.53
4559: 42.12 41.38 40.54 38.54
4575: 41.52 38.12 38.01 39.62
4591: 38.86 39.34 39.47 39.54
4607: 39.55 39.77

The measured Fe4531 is 2.4 angstrom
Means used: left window 41.4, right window 40.3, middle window 38.6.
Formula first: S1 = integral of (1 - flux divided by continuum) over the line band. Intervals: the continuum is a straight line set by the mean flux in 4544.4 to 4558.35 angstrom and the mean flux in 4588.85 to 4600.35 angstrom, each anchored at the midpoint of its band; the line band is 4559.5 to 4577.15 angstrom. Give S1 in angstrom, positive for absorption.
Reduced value -1.0 angstrom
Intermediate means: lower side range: 38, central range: 40.6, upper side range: 39.2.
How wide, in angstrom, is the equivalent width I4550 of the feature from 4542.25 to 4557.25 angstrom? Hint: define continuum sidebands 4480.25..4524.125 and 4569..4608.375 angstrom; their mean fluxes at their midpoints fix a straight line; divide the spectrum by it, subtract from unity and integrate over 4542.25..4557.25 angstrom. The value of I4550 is 0.68 angstrom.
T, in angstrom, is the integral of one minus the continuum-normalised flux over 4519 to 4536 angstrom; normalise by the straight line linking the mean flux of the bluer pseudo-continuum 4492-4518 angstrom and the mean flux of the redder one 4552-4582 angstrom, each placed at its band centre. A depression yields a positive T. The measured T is 1.1 angstrom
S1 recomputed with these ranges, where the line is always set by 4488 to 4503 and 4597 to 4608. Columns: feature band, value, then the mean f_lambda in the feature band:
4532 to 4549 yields 0.2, 38.8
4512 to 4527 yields -0.3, 39.9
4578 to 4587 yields 0.2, 38.4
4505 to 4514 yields -0.5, 41.4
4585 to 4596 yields 0.1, 39.3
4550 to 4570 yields -0.1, 39.5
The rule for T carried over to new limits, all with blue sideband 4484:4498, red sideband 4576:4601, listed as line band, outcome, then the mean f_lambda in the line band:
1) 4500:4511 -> -0.56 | 40.7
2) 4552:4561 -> 0.12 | 38.4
